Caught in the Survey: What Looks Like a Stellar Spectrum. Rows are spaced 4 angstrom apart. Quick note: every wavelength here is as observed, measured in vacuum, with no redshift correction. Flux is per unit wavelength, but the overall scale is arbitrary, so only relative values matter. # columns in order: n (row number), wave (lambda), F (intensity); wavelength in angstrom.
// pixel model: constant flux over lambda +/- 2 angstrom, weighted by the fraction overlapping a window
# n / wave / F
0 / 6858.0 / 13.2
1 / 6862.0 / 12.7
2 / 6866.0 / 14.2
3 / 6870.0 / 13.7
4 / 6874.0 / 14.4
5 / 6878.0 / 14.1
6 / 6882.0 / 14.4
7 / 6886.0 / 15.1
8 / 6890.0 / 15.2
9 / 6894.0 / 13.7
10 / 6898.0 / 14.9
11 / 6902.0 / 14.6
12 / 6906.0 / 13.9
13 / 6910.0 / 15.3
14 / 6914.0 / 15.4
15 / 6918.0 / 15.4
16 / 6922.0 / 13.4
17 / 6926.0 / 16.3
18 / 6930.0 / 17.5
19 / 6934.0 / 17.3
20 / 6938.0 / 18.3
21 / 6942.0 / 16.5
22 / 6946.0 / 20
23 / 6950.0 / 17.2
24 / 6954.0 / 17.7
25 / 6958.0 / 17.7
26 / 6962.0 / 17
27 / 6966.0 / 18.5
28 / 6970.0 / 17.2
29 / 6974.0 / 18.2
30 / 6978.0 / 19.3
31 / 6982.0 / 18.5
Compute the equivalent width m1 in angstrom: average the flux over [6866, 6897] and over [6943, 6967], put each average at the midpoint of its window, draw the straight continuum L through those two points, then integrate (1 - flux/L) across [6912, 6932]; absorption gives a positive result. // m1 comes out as 0.9 angstrom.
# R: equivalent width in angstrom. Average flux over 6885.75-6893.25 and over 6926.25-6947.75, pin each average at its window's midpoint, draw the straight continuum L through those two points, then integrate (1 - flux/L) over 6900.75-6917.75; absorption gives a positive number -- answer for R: 1.3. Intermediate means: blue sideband 14.9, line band 14.9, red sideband 17.8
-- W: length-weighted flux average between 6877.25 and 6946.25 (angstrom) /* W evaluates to 15.5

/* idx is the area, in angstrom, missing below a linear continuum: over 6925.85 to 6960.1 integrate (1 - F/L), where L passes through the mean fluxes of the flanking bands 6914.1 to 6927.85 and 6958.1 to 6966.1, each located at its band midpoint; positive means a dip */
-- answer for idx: -2.7 angstrom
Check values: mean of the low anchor 15.1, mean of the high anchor 17.6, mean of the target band 17.7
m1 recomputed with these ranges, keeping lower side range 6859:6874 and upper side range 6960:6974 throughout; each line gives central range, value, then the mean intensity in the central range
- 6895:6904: 0.19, 14.6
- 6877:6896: -0.13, 14.5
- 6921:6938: -0.39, 16.5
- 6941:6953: -0.82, 18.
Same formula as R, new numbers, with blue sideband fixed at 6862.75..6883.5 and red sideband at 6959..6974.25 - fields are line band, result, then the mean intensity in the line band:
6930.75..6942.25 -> -0.70 angstrom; 17.5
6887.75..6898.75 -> 0.20 angstrom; 14.6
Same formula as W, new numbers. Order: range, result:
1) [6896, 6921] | 14.9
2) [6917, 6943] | 16.4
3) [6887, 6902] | 14.6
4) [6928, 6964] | 17.7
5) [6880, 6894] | 14.7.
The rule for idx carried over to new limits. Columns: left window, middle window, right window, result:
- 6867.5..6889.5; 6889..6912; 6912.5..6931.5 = 0.6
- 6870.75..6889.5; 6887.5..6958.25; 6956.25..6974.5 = 0.2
